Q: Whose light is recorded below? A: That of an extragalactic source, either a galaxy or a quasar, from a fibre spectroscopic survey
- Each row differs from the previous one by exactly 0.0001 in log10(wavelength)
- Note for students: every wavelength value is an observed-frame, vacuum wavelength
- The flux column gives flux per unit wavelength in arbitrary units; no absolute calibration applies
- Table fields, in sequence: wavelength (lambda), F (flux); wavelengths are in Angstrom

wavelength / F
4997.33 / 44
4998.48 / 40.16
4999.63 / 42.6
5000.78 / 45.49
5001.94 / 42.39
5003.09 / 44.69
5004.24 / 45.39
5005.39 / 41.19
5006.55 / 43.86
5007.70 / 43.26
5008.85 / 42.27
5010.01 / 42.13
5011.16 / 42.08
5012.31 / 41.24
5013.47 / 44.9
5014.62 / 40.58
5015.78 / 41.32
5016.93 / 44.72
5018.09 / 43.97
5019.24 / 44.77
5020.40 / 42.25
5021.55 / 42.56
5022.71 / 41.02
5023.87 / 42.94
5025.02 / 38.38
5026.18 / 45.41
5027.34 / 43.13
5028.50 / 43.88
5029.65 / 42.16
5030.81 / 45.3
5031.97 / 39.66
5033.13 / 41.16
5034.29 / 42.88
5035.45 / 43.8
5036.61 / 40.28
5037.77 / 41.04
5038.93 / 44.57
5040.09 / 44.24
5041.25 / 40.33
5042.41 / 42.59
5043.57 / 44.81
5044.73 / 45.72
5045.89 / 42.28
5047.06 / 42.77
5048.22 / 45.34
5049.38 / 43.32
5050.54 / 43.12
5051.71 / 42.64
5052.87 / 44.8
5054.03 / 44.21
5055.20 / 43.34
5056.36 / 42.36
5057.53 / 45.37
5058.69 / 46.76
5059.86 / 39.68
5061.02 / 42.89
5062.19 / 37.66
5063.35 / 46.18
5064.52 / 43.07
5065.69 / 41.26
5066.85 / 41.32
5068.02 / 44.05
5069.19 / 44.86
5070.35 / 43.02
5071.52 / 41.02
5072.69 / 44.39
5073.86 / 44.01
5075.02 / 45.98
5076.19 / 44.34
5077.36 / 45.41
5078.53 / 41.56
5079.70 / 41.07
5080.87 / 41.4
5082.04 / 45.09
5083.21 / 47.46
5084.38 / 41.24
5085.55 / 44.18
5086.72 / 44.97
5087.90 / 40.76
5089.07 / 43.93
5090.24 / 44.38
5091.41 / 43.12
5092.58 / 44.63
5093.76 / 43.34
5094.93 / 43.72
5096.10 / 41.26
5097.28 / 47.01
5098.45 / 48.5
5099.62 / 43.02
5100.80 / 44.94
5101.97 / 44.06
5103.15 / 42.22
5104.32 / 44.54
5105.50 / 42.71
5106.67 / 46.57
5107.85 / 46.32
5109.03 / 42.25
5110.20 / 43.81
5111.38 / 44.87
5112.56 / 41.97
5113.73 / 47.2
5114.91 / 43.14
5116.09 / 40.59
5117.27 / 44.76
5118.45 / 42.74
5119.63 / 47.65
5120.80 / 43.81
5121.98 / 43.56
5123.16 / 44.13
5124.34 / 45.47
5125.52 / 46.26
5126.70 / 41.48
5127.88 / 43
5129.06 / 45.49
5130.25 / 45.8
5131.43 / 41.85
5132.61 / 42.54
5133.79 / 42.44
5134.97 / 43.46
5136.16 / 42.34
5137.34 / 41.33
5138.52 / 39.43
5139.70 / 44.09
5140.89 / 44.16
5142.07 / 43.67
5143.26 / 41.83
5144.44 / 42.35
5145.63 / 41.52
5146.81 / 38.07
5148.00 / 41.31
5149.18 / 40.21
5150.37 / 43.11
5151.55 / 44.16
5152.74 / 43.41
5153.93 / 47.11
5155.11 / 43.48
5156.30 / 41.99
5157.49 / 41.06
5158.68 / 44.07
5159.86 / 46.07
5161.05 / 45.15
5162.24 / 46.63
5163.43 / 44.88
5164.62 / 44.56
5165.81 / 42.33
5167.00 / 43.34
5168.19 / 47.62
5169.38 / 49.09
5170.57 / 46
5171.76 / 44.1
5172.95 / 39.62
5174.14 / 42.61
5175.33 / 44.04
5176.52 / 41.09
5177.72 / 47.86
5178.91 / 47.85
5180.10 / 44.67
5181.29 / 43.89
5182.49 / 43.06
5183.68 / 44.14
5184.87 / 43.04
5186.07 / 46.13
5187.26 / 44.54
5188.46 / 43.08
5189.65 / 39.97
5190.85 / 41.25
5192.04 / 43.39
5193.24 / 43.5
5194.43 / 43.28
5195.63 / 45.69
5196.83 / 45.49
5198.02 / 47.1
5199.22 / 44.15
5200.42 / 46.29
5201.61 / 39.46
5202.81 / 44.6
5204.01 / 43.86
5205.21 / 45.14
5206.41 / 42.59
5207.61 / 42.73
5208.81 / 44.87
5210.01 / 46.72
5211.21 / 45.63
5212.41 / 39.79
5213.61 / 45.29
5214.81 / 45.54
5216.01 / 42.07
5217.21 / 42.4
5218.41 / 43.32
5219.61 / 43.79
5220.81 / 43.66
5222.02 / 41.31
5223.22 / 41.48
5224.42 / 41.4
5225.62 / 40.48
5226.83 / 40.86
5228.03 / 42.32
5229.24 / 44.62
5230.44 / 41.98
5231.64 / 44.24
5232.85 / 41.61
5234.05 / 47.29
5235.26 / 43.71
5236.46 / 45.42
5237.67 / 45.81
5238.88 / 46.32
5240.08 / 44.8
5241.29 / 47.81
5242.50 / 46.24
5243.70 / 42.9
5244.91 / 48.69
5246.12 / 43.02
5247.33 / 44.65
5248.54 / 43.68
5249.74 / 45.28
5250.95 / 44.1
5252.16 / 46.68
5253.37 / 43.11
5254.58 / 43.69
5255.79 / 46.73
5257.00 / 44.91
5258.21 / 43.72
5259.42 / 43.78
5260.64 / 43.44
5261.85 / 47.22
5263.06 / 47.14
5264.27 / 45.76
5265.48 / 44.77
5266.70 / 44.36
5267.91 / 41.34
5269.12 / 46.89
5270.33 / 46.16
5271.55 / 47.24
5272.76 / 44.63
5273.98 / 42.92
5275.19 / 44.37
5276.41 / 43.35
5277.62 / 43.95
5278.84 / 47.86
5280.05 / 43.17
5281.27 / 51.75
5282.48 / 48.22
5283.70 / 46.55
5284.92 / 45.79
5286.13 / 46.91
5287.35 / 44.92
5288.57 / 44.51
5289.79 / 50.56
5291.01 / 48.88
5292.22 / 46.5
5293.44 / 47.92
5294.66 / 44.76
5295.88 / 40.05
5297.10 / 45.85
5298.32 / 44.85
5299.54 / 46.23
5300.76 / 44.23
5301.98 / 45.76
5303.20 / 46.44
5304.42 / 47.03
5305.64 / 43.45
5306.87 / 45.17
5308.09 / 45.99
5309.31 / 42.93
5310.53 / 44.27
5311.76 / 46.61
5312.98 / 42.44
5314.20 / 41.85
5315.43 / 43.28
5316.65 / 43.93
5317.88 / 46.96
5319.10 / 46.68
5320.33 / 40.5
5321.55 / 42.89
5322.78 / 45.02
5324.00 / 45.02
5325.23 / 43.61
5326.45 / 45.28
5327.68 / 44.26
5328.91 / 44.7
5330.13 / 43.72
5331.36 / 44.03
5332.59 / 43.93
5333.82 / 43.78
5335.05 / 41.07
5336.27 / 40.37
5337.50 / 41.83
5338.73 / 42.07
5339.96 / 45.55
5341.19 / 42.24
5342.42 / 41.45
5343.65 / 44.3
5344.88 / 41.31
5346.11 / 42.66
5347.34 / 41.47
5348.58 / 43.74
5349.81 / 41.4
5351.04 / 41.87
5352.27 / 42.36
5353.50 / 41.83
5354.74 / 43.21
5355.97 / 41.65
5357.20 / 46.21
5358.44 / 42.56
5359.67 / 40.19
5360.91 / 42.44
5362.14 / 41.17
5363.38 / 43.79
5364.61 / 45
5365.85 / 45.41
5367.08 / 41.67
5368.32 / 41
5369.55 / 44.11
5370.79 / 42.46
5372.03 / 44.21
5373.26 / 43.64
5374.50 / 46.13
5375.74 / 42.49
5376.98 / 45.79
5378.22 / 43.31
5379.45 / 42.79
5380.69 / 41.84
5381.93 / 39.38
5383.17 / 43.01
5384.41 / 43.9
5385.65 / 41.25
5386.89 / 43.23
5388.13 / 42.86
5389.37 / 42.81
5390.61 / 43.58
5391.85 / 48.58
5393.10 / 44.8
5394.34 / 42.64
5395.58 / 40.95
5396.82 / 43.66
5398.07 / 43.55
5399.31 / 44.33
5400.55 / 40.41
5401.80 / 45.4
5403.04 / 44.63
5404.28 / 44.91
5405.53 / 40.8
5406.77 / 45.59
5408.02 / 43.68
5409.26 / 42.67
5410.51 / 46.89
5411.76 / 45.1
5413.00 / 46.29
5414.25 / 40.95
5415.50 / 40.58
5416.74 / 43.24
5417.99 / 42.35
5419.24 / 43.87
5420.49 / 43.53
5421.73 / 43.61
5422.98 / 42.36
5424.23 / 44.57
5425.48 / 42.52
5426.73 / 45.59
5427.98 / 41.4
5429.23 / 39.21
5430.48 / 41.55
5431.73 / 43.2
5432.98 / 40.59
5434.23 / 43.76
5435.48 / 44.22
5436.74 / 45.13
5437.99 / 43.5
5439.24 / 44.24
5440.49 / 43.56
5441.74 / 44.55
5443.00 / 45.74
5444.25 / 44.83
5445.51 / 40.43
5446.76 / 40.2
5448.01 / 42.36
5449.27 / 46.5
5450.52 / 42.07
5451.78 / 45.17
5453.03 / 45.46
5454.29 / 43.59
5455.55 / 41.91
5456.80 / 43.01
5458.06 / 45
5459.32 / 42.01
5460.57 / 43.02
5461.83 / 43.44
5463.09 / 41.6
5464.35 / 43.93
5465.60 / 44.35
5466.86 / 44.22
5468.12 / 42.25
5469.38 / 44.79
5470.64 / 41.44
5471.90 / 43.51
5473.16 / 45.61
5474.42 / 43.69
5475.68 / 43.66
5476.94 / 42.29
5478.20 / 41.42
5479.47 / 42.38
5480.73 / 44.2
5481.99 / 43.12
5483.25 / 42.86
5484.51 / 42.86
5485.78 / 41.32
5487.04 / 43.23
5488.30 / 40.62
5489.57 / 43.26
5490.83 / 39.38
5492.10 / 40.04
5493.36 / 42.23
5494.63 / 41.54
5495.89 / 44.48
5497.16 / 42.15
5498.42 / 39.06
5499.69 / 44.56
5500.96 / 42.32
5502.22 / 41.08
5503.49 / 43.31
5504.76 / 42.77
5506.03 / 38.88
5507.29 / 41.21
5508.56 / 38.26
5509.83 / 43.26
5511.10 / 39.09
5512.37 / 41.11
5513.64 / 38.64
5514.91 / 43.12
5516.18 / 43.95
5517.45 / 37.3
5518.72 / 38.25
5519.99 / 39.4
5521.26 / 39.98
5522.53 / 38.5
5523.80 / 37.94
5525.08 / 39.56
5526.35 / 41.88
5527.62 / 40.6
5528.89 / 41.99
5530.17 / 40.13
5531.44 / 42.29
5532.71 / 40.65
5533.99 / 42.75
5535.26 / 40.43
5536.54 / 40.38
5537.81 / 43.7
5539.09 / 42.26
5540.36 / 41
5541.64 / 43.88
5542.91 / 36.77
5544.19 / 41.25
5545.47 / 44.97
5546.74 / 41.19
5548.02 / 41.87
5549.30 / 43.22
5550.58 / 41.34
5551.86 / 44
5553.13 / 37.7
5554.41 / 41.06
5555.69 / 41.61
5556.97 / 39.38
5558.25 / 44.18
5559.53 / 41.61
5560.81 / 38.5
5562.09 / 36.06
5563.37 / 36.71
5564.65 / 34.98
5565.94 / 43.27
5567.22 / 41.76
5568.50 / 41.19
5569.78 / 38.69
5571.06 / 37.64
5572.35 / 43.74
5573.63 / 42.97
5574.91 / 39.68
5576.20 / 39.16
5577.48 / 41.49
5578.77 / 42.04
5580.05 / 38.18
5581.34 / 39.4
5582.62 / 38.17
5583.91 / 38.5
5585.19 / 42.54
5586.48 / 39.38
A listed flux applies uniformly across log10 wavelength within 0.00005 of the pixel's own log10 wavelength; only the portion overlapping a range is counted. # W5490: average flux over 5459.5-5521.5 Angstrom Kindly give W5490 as 42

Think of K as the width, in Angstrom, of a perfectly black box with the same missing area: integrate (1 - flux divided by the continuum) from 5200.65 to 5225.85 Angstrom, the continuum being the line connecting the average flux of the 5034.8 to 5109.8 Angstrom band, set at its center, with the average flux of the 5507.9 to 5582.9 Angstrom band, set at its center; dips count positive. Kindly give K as -0.3 Angstrom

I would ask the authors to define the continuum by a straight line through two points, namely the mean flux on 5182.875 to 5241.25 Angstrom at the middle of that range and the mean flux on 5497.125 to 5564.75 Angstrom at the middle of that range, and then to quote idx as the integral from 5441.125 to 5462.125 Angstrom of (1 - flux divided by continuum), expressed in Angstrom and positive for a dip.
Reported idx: -1.0 Angstrom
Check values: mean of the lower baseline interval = 43.7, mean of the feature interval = 43.5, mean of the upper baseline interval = 40.8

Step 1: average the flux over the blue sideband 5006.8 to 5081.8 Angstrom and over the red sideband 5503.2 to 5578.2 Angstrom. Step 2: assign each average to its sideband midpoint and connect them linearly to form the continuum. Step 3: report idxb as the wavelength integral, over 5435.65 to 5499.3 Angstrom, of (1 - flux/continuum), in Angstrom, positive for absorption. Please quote -3.1 Angstrom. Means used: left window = 43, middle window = 43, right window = 40.7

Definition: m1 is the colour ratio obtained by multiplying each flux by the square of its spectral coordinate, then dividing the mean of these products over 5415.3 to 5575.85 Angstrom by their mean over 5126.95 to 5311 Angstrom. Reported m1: 1.05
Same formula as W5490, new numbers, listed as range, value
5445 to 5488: 43.1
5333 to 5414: 43.2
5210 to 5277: 44.3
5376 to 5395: 43.3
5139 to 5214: 43.8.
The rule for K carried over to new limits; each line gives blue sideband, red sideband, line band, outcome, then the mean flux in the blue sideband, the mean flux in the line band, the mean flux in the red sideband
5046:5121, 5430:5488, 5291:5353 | -0.67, 43.7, 43.9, 43.3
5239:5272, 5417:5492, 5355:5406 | 0.71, 45.1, 43.2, 43.1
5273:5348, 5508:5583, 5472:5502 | -0.63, 44.5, 42.4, 40.6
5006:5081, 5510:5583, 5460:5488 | -1.49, 43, 43.1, 40.6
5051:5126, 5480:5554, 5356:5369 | -0.21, 43.8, 42.9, 41.3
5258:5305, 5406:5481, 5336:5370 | 1.54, 45.7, 42.6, 43.4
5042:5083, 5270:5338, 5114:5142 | 0.20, 43.4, 43.5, 44.9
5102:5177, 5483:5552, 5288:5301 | -0.99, 43.6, 45.9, 41.3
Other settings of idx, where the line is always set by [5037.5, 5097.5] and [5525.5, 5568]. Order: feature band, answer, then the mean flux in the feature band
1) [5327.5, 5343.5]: -0.4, 43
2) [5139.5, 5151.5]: 0.3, 42.1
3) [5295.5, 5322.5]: -1.5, 44.5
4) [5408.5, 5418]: -0.4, 43.6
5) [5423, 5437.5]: -0.4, 42.9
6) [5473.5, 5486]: -0.5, 42.9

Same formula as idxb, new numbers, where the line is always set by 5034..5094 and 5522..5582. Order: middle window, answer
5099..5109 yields -0.3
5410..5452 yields -2.0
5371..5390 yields -0.7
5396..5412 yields -0.9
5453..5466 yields -0.7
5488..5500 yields -0.2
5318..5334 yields -0.9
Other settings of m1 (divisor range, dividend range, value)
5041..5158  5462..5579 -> 1.12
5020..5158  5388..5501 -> 1.14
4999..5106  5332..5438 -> 1.13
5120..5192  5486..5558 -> 1.08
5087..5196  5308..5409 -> 1.08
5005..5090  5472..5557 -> 1.15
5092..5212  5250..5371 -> 1.07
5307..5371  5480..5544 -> 1.02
